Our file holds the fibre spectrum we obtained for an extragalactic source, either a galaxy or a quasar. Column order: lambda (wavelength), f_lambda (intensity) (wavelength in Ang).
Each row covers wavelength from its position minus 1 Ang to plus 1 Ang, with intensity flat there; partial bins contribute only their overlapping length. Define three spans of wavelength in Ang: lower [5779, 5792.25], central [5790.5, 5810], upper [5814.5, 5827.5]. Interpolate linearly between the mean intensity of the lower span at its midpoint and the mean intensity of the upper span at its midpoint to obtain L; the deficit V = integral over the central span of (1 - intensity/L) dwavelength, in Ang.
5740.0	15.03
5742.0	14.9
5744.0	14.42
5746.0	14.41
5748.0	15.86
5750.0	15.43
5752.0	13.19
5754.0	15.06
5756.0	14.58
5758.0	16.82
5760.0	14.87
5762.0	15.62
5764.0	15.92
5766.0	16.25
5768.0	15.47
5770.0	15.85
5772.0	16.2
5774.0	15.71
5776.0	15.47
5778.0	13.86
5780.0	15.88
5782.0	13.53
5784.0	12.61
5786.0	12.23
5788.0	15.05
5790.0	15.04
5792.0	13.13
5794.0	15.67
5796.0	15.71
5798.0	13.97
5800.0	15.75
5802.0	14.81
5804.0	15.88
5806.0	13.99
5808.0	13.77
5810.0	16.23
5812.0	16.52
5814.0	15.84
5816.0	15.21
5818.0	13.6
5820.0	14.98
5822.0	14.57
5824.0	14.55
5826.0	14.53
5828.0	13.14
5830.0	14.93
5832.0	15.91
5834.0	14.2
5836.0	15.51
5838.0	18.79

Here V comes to -0.8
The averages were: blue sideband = 14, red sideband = 14.6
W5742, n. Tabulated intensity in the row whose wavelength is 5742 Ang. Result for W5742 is 14.9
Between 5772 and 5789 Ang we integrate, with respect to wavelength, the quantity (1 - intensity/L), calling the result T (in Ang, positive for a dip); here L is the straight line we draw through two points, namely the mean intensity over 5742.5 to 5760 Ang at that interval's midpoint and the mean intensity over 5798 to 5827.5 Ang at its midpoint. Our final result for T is 0.6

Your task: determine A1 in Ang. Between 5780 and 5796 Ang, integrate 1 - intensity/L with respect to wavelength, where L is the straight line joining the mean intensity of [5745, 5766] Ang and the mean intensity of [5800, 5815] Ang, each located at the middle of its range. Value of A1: 1.2 Ang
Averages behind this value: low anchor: 15.2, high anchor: 15.3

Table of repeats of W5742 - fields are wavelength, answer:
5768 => 15.47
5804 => 15.88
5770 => 15.85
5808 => 13.77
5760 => 14.87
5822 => 14.57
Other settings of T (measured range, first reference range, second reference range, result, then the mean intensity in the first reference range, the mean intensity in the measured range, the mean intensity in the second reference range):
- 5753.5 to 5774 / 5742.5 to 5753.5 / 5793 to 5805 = -1.10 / 14.7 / 15.7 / 15.3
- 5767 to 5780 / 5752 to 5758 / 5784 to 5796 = -0.83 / 14.9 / 15.5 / 14.2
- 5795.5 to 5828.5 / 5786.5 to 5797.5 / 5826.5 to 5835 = -0.57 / 14.8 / 14.9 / 14.5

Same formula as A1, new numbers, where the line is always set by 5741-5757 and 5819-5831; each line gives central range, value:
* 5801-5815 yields -0.75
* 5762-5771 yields -0.72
